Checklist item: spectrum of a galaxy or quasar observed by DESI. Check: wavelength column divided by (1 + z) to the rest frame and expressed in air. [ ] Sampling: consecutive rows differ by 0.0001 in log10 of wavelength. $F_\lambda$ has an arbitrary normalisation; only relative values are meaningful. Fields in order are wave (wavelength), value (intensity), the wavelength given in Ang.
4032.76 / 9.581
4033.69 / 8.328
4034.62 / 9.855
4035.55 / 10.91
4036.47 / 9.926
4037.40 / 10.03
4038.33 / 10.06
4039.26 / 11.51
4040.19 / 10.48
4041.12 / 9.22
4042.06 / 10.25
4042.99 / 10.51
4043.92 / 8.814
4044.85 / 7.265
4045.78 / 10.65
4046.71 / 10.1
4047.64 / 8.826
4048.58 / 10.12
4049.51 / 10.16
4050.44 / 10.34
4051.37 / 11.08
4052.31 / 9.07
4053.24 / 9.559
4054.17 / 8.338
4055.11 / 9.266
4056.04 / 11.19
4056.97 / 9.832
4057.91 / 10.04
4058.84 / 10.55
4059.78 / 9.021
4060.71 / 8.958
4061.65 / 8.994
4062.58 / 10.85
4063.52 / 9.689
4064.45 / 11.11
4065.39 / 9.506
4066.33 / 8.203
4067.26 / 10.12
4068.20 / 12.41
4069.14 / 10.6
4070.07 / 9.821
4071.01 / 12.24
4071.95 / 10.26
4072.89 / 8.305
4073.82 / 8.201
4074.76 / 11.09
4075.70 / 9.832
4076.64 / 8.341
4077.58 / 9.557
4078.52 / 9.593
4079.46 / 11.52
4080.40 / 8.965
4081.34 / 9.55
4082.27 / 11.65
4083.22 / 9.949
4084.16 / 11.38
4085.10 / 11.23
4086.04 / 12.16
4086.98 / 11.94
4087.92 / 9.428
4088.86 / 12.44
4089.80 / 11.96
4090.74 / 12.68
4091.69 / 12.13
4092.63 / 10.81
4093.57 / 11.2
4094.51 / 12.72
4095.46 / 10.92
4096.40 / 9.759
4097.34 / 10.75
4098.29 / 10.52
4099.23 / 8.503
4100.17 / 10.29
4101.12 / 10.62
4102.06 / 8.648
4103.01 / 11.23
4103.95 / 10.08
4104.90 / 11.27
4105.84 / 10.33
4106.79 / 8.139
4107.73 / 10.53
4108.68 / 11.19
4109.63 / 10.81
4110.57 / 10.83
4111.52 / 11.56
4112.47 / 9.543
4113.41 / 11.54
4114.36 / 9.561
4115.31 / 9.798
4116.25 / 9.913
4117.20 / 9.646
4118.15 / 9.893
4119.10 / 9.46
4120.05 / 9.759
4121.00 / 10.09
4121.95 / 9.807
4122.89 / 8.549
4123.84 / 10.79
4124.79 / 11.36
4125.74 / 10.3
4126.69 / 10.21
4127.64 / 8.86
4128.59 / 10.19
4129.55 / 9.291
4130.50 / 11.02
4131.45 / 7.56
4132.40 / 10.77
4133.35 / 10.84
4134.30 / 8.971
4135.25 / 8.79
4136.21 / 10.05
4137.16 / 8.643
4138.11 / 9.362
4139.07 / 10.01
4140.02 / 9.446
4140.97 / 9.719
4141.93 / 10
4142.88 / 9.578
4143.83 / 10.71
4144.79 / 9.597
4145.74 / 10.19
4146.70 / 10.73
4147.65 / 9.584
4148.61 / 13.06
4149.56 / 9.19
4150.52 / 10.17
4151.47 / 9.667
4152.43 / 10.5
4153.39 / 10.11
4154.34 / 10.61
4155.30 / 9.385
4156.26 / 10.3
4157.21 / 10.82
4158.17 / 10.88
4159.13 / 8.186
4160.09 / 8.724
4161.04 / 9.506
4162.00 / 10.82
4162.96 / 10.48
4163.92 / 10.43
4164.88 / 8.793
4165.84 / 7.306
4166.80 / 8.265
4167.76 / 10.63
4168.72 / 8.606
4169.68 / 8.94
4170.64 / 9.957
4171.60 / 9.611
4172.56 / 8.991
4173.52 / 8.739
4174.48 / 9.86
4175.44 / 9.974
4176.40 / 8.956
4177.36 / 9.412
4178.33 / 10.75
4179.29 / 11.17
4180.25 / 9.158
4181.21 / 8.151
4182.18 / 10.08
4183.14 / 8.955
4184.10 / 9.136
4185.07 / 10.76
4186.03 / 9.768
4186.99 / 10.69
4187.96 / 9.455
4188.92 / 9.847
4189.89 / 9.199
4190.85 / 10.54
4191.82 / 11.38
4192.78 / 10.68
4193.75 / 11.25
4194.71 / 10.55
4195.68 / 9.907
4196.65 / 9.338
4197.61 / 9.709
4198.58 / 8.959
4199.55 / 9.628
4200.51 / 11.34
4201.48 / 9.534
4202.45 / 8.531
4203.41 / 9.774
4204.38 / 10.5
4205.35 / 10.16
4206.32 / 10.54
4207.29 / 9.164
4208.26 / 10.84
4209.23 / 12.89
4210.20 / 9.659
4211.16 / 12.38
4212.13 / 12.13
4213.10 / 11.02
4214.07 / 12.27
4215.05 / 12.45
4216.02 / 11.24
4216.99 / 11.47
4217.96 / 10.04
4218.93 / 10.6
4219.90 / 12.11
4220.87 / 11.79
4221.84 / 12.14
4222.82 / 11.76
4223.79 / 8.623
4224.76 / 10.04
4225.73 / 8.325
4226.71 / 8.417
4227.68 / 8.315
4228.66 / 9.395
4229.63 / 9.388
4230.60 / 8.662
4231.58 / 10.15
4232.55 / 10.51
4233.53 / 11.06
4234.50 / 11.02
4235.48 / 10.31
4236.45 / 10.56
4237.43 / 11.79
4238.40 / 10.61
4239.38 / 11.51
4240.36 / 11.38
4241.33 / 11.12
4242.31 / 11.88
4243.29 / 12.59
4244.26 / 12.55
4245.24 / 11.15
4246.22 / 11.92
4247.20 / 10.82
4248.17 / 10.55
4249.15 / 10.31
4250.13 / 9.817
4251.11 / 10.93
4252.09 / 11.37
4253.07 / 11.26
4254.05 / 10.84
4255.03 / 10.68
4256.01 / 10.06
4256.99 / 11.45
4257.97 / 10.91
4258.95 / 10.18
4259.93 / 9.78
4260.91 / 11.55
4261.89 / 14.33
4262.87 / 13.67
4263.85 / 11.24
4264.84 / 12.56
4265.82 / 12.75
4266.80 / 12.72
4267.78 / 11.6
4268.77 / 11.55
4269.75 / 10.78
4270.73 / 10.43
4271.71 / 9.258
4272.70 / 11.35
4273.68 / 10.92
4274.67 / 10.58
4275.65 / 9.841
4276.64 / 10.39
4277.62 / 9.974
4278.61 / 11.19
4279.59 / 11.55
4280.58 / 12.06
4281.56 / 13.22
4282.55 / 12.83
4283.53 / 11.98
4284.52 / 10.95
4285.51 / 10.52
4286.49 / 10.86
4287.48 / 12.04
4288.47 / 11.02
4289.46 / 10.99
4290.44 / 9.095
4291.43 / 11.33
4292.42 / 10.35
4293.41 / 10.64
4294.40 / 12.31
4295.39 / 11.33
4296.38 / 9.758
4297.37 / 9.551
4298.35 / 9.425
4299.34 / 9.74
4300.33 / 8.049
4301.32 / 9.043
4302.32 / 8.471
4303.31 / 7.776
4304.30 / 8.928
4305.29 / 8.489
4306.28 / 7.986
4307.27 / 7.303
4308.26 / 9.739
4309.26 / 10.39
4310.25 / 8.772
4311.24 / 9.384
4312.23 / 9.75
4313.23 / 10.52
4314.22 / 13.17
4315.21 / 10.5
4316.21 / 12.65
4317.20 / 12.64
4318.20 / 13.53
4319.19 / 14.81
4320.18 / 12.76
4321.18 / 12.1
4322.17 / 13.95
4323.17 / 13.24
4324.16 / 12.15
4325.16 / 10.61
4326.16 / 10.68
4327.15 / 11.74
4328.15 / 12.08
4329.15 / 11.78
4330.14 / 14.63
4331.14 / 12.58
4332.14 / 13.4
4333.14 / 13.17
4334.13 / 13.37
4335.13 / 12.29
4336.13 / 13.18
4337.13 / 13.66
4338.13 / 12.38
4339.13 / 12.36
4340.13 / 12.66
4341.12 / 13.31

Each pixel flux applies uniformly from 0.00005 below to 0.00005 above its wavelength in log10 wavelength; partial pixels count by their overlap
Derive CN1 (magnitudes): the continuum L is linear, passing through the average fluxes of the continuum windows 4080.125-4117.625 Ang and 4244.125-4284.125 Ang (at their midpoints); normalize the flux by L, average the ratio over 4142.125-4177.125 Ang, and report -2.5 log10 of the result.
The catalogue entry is 0.12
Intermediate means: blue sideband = 10.7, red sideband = 11.3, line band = 9.77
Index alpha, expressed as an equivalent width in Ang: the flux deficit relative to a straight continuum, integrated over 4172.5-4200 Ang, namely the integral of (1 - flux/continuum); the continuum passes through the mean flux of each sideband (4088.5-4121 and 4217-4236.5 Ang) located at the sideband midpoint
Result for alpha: 1.2 Ang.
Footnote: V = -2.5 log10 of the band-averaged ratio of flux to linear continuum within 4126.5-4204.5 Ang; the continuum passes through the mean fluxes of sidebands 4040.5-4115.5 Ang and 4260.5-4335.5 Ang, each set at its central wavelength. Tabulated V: 0.09 mag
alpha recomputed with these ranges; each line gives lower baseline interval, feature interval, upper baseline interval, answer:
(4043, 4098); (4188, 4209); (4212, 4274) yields 1.4 Ang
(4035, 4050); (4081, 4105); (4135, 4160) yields -2.3 Ang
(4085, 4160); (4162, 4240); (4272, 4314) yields 0.9 Ang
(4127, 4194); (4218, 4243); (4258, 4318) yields -0.4 Ang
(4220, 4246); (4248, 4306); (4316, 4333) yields 3.9 Ang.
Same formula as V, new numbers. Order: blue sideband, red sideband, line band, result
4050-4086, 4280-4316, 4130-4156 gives 0.02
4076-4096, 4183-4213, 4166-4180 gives 0.10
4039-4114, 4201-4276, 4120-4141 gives 0.08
